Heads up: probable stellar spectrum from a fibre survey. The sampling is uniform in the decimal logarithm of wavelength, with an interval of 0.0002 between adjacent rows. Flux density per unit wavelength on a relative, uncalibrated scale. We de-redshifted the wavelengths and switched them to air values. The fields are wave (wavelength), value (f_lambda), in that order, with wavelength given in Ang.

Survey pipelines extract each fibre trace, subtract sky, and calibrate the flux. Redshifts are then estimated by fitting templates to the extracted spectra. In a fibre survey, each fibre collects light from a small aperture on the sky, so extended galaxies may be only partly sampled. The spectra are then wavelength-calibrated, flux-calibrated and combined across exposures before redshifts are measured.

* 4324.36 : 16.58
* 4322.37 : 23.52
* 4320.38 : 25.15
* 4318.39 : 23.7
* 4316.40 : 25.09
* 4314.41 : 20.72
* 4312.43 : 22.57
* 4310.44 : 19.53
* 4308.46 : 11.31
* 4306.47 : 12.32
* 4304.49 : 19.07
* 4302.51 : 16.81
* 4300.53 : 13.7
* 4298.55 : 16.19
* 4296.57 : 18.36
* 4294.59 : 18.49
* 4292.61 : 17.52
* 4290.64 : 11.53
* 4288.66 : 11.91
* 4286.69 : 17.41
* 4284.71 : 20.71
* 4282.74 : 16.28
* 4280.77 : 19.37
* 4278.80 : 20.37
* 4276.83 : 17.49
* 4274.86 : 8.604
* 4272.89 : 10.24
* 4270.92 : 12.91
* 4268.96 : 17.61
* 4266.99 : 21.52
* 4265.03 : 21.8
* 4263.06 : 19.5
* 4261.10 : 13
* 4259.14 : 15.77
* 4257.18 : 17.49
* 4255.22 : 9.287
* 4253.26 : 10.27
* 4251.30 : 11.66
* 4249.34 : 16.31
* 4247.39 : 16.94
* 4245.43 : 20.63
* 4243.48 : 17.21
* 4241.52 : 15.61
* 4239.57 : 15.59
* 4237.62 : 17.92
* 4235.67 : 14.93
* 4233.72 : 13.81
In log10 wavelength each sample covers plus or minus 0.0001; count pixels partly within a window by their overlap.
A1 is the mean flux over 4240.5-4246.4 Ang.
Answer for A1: 17.8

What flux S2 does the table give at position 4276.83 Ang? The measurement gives 17.49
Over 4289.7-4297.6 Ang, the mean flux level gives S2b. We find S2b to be 16.5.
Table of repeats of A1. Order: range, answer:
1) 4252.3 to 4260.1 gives 13.2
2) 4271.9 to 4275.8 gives 9.42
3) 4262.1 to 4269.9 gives 20.1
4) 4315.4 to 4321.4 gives 24.6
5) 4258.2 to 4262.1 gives 14.4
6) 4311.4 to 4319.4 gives 23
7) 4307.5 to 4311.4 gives 15.4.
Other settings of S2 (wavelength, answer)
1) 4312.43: 22.57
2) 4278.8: 20.37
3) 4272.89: 10.24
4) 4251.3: 11.66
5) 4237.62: 17.92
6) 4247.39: 16.94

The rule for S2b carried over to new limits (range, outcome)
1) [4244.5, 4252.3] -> 16.3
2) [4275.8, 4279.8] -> 18.8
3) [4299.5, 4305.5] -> 16.5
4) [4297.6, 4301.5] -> 14.9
